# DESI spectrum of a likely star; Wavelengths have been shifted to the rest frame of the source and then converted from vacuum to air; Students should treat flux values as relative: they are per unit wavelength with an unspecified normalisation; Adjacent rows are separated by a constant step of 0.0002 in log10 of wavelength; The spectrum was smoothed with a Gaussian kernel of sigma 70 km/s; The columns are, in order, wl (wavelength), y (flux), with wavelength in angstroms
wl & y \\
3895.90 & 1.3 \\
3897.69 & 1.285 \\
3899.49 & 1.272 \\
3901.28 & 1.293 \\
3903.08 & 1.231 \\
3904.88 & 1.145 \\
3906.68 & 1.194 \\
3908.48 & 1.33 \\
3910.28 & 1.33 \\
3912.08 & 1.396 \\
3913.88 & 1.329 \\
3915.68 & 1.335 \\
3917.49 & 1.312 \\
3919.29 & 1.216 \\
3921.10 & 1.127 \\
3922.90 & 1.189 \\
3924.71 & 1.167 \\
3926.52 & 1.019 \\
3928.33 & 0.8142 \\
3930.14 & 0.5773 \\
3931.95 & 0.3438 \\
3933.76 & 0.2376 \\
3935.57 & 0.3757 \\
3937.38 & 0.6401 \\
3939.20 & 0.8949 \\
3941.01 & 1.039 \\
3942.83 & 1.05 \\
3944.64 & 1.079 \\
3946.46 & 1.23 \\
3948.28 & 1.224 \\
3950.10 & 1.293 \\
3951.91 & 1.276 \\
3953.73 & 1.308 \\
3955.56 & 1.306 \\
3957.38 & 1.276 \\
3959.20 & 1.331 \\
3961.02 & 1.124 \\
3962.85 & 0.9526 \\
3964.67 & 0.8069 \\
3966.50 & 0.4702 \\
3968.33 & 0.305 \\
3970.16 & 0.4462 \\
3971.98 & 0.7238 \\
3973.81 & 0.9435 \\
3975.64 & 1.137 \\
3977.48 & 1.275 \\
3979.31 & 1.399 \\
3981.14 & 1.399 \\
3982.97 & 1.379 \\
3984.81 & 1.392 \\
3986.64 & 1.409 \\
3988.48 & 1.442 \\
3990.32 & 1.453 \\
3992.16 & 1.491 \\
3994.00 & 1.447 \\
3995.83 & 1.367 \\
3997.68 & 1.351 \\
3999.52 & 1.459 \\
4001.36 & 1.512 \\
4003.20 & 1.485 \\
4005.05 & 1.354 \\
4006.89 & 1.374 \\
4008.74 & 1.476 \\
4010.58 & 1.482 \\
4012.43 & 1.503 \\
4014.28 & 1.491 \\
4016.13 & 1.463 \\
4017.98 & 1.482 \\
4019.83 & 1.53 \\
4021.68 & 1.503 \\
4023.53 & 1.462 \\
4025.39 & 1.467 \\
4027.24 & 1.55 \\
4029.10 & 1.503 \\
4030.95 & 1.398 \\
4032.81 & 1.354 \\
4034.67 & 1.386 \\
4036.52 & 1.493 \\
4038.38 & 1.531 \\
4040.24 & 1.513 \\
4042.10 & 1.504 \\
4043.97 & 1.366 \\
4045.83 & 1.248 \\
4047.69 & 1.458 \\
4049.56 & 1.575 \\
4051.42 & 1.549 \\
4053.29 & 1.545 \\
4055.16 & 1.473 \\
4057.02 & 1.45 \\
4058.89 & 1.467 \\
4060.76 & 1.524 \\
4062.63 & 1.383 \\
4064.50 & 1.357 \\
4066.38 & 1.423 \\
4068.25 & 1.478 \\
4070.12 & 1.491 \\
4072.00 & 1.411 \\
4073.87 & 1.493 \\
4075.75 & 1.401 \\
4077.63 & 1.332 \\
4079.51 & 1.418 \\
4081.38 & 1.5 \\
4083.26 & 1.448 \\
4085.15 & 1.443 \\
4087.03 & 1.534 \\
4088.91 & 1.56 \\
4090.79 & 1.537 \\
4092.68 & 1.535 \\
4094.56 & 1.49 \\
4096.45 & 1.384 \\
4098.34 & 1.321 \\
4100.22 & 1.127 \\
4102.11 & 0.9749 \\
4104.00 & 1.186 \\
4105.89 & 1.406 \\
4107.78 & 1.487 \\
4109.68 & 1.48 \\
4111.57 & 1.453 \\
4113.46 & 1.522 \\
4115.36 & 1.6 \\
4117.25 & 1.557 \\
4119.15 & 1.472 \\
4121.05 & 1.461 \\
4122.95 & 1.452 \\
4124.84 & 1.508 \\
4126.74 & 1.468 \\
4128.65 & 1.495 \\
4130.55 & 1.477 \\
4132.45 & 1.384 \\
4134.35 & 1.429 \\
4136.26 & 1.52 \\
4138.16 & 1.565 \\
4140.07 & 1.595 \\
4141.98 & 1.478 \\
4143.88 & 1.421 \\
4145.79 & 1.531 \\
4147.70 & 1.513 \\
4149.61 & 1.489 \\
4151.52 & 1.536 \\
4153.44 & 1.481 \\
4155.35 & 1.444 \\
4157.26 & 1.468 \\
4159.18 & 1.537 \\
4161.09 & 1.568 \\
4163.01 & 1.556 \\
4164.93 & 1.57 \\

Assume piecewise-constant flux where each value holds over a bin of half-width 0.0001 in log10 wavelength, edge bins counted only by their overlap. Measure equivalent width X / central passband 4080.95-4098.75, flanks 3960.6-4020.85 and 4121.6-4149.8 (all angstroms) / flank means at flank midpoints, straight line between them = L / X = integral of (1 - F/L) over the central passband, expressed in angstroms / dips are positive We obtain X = -0.82 angstroms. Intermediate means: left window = 1.25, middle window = 1.48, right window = 1.49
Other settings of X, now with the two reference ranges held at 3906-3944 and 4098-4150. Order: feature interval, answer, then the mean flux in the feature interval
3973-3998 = -4.82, 1.35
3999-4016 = -4.02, 1.46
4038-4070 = -4.38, 1.46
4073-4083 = -0.67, 1.43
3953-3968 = 0.46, 1.04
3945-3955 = -1.96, 1.26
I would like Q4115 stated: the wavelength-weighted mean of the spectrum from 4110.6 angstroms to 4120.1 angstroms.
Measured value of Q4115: 1.52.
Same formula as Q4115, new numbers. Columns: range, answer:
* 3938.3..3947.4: 1.06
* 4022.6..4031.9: 1.48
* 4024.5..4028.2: 1.51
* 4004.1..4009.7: 1.4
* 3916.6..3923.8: 1.21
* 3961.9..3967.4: 0.746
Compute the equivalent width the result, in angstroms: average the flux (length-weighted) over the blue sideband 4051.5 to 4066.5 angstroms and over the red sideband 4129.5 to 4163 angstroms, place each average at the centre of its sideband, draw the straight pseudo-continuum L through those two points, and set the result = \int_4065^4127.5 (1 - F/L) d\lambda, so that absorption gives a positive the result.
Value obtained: 1.8 angstroms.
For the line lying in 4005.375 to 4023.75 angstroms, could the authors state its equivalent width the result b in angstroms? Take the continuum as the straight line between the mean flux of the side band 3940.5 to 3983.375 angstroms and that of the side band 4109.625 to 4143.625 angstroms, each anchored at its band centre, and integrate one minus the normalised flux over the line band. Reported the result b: -4.07 angstroms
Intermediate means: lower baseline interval 1.07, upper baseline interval 1.49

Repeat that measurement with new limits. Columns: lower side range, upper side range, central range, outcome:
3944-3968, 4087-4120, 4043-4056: -1.5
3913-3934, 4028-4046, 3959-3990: 3.7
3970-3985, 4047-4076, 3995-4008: -1.9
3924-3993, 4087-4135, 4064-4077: -1.1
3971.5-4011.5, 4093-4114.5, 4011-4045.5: -2.8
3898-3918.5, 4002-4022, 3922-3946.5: 9.4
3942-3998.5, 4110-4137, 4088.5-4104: 0.9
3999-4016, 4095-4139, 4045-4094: -0.8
